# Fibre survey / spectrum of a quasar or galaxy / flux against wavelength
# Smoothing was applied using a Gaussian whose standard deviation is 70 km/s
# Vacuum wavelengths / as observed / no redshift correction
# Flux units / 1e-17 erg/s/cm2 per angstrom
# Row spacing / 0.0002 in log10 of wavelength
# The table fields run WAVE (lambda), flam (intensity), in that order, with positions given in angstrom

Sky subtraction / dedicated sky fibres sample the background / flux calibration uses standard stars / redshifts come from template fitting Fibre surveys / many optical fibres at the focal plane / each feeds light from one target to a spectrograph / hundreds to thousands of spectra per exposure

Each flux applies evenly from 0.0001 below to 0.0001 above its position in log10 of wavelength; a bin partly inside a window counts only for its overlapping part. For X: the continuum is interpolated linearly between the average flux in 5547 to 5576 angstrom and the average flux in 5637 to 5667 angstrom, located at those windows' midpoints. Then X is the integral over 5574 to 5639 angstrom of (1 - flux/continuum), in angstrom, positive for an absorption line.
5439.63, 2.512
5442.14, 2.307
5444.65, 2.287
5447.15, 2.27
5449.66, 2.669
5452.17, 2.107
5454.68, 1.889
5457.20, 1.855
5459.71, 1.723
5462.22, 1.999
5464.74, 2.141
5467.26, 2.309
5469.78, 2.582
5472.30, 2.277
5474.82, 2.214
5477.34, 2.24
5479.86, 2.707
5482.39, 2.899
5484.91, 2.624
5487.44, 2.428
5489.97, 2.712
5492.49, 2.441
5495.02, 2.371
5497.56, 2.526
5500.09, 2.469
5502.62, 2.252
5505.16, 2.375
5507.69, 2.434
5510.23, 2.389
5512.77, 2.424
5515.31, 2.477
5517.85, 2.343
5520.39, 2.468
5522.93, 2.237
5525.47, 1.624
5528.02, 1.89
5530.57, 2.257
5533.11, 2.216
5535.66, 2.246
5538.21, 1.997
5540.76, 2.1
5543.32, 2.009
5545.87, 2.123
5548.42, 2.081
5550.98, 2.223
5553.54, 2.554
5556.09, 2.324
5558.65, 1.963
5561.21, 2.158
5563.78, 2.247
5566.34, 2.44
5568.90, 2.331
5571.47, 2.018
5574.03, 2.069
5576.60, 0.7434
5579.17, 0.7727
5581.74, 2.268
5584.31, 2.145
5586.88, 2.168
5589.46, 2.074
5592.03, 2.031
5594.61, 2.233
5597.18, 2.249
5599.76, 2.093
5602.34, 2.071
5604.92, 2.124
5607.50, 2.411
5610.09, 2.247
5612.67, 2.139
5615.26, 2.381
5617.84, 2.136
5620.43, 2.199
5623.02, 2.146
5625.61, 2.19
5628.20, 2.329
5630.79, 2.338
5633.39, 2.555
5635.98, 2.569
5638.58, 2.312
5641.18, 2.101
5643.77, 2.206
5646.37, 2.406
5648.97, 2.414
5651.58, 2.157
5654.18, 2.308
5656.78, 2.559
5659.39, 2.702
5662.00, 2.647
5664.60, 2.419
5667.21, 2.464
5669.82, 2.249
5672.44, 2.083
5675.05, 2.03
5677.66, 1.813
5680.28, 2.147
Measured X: 5.0 angstrom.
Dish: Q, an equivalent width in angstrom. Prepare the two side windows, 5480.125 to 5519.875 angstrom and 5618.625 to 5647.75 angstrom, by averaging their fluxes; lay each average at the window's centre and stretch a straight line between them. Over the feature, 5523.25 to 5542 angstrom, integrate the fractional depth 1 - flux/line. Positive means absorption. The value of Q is 2.9 angstrom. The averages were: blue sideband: 2.48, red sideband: 2.3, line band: 2.06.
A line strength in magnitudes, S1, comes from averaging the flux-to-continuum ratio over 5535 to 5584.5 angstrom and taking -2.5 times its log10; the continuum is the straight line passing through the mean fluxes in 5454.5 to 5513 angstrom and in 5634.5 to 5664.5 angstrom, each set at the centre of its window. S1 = 0.17 mag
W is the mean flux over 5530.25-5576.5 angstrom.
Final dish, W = 2.15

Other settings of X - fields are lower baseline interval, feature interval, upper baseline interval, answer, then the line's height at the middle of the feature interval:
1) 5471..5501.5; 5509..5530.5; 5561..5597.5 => 0.7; 2.31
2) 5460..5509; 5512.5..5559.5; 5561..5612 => 0.8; 2.22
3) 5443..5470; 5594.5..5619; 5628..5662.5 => 1.5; 2.35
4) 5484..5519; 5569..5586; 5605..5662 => 4.6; 2.38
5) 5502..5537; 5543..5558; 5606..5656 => 0.3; 2.27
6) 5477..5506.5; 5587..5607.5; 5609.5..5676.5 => 2.0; 2.38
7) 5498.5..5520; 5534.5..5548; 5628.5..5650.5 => 1.7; 2.39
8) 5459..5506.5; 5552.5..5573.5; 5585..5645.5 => 0.5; 2.29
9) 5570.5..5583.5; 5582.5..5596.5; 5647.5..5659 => -3.5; 1.72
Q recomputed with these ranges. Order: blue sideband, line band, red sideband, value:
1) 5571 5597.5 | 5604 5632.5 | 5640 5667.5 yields -1.58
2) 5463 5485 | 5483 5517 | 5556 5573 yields -1.47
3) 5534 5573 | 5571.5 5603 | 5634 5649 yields 4.71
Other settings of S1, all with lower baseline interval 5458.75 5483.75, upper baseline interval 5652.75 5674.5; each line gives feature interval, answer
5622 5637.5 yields 0.02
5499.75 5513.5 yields -0.02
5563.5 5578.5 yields 0.23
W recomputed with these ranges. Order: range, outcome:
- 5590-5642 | 2.24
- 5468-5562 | 2.32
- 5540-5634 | 2.12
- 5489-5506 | 2.45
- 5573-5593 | 1.78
